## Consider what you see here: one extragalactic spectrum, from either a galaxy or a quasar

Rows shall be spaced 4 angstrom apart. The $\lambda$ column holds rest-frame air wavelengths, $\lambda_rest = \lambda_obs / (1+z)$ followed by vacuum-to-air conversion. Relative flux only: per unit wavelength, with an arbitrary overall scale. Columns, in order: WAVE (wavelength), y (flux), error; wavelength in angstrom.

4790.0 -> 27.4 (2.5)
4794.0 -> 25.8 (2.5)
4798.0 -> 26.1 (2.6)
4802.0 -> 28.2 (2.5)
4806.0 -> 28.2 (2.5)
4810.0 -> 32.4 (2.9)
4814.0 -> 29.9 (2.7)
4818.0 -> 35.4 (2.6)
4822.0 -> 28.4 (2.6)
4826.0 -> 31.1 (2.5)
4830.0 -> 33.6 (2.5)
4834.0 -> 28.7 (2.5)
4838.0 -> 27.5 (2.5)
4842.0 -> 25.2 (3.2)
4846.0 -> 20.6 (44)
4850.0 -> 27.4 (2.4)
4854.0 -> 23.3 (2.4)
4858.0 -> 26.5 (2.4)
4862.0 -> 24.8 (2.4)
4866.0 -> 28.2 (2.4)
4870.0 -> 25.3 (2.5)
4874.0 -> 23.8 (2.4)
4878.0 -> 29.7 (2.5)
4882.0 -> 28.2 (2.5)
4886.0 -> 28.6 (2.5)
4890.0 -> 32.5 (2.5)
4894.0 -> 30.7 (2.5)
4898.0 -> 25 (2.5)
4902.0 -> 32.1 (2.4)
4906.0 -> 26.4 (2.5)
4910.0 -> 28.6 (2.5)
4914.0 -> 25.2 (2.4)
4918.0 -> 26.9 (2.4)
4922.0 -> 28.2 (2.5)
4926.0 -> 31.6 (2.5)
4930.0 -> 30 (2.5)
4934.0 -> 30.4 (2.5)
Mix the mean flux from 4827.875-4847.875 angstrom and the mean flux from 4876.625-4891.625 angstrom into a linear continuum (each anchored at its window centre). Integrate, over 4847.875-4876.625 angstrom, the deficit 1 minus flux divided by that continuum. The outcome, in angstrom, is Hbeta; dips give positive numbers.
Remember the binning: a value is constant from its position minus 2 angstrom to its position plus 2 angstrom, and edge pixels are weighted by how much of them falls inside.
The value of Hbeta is 2.84 angstrom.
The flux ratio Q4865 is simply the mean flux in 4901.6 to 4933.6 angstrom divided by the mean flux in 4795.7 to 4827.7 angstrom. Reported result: 0.95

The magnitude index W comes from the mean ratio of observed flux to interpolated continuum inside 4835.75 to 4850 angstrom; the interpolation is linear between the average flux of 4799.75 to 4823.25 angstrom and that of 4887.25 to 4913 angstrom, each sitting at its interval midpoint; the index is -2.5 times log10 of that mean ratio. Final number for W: 0.20 mag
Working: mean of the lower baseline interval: 30.4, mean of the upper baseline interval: 29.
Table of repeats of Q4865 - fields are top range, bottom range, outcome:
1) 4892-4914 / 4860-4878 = 1.09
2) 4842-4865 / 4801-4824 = 0.81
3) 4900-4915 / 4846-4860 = 1.13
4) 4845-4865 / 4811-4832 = 0.79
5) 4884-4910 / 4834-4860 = 1.15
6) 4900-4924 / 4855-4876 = 1.09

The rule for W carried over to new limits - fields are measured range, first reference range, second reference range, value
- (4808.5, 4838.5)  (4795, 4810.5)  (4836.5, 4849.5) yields -0.177 mag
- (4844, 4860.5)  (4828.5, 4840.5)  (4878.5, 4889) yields 0.198 mag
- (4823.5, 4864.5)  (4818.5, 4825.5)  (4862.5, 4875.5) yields 0.055 mag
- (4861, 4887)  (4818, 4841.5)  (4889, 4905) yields 0.109 mag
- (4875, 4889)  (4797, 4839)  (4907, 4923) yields -0.023 mag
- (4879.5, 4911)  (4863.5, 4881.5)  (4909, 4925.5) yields -0.072 mag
